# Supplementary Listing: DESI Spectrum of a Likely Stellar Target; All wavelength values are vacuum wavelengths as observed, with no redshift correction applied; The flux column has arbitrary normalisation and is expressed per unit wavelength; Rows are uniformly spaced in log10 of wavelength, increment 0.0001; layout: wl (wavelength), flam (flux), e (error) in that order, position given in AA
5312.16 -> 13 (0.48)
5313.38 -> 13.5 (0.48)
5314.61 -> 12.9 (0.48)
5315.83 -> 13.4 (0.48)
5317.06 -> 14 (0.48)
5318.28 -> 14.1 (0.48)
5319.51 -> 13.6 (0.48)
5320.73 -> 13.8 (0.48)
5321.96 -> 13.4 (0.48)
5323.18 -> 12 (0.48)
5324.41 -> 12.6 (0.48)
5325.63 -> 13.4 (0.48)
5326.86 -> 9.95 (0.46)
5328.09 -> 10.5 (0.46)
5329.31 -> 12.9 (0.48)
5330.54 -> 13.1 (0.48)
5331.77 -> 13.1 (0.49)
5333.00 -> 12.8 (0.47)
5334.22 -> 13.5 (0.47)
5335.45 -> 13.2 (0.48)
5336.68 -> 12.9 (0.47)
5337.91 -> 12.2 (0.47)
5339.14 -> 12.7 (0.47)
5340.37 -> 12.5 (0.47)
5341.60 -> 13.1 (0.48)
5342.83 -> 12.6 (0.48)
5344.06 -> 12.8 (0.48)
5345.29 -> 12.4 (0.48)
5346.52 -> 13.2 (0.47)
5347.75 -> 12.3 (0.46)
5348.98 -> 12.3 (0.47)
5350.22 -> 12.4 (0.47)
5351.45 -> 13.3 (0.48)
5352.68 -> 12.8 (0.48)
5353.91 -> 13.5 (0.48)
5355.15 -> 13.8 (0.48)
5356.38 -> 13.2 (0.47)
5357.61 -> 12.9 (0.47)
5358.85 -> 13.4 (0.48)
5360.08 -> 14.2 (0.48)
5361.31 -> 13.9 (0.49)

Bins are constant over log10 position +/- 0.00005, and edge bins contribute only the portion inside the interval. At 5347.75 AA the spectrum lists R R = 12.3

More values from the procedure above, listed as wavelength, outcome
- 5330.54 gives 13.1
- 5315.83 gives 13.4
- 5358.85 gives 13.4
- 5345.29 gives 12.4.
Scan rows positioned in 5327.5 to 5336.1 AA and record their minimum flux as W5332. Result 10.5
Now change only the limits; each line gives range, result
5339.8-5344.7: 12.5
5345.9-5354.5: 12.3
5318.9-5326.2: 12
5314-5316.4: 12.9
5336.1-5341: 12.2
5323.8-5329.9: 9.95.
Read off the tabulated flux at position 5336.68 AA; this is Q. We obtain 12.9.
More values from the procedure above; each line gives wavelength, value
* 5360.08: 14.2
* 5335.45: 13.2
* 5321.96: 13.4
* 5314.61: 12.9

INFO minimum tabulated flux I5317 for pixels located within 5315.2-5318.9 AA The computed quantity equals 13.4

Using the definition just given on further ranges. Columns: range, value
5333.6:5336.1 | 13.2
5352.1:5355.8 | 12.8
